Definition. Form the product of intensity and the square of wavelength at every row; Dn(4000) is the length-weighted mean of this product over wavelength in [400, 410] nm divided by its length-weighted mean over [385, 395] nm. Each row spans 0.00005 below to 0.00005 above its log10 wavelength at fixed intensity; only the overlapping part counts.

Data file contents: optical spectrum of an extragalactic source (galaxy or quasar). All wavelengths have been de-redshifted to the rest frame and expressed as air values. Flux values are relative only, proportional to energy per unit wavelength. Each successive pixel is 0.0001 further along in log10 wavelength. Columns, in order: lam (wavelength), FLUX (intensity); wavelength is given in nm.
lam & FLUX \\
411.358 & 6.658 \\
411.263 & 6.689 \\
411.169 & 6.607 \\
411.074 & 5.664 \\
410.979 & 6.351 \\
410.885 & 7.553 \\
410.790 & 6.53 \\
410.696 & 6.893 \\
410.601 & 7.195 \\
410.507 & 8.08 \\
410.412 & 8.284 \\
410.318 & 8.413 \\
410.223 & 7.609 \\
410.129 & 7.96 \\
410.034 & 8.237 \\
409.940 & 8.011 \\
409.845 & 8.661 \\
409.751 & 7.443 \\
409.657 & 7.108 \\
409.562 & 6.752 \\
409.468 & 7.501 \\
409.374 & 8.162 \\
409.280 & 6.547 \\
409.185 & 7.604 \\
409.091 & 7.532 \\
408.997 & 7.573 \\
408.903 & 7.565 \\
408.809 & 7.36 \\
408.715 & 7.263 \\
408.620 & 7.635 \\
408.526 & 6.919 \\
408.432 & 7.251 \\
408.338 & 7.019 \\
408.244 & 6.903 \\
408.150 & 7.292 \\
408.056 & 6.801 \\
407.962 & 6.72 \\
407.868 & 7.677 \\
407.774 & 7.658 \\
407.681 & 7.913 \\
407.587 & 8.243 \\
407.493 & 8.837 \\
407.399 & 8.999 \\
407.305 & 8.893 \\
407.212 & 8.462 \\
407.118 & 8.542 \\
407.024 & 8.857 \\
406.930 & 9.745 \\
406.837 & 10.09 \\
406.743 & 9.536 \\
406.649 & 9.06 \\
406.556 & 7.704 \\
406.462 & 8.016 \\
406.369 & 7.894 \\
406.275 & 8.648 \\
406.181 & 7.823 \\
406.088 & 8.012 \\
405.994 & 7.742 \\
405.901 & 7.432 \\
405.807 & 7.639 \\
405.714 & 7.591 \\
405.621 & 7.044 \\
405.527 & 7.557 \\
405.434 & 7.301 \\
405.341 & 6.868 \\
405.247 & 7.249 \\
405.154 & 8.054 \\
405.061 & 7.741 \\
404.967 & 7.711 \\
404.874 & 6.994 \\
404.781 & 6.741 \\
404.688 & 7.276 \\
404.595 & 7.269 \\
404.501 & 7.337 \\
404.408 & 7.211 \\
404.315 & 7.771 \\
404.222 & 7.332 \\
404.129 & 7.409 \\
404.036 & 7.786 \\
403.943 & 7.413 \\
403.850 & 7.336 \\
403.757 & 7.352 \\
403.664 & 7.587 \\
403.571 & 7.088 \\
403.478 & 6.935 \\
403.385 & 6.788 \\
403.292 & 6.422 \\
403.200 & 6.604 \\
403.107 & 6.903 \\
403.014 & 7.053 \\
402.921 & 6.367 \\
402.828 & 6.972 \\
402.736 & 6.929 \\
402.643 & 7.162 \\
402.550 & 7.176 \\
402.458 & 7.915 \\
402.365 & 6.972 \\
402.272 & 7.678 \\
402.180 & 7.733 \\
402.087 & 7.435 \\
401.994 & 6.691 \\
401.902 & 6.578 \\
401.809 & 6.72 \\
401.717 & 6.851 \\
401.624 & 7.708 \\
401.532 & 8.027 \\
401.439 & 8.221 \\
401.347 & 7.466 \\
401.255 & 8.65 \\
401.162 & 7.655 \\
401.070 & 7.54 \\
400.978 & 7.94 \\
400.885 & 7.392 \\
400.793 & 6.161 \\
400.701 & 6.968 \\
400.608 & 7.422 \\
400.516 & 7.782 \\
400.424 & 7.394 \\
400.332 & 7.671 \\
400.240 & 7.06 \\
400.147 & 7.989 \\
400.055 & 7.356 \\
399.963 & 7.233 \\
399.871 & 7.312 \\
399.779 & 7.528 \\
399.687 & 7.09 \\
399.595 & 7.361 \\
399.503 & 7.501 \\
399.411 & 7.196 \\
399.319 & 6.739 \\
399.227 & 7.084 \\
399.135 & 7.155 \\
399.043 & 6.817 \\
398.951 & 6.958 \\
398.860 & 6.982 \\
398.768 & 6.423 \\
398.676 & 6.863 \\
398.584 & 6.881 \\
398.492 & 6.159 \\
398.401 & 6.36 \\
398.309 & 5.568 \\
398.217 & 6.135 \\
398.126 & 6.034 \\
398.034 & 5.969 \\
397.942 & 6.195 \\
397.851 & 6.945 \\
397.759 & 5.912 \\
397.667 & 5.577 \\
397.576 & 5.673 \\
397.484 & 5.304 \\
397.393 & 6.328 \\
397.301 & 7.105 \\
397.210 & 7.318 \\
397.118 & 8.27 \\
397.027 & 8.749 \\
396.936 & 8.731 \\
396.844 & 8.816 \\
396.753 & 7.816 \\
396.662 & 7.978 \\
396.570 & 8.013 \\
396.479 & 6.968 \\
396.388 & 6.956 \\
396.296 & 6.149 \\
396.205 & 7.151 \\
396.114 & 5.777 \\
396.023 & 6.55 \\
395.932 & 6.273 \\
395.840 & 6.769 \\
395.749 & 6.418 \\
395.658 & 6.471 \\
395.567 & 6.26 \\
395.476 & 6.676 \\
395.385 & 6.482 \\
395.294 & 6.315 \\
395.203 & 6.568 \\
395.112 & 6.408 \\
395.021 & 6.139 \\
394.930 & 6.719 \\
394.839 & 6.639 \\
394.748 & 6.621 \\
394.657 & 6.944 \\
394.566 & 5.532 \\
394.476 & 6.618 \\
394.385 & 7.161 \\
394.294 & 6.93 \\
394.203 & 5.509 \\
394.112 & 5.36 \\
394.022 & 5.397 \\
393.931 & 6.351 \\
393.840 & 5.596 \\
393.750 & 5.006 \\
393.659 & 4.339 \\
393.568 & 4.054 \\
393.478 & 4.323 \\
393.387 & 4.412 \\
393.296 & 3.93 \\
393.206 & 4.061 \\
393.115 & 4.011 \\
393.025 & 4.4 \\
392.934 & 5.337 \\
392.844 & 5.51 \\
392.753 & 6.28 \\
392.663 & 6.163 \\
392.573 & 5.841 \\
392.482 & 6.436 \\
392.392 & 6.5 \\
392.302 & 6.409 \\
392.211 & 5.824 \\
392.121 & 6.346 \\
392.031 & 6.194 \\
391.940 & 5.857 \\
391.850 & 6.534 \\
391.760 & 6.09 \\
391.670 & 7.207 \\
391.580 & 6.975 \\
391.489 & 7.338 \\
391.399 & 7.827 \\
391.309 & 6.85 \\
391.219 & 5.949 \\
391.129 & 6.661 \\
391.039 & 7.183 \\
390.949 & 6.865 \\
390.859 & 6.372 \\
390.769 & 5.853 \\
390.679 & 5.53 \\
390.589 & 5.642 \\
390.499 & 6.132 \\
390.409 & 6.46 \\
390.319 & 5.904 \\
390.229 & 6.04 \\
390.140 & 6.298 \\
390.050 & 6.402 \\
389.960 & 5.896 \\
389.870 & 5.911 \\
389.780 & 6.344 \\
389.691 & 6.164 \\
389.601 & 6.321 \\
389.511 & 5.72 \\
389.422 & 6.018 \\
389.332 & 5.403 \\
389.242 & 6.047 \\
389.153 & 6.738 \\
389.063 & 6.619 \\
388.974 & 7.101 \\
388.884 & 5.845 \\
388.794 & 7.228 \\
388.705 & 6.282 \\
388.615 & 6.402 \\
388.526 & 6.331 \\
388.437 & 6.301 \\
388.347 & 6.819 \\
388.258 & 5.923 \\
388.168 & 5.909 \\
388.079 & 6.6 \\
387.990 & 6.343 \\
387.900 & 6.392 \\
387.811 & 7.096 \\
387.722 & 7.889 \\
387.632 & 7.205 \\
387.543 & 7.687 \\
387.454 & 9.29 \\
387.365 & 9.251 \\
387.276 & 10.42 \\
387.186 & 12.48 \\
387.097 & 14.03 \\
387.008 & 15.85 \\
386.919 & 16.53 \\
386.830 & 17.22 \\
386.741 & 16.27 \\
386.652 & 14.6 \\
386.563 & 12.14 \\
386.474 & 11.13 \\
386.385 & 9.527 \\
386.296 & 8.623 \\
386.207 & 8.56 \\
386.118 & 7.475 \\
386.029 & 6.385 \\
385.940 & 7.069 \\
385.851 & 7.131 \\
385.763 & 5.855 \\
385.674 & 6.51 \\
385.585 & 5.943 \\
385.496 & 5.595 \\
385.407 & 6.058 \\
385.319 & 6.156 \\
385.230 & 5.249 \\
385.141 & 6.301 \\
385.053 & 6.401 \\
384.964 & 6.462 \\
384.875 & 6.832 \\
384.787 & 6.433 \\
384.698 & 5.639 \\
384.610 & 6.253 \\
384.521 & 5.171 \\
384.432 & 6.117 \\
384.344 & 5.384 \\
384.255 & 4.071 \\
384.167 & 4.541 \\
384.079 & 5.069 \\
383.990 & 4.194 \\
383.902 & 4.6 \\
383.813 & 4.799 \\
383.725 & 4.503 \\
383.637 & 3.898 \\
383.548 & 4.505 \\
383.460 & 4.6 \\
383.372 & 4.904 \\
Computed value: 1.2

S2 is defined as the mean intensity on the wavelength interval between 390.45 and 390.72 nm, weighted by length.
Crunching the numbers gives 5.78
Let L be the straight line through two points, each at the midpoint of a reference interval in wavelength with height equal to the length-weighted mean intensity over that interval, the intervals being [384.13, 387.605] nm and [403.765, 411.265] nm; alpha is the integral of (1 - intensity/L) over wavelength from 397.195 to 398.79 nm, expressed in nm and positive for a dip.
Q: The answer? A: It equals 0.36 nm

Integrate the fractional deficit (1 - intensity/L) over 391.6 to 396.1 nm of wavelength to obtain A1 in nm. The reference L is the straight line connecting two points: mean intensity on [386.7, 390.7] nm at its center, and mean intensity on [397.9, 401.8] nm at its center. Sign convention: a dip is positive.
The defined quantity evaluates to 0.93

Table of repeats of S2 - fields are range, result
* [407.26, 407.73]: 8.57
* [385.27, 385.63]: 5.93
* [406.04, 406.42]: 8.09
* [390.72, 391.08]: 6.55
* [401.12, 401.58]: 8.01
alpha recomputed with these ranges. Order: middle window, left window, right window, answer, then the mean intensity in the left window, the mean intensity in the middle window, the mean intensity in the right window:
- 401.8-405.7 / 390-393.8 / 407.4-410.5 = -0.07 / 5.89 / 7.21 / 7.6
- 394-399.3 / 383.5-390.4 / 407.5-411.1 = 0.50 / 7.29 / 6.66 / 7.44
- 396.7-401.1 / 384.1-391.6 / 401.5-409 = 0.28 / 7.39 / 7.02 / 7.56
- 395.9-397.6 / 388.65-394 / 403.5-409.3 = -0.15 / 5.98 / 7.18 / 7.72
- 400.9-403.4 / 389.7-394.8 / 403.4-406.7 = -0.03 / 5.96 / 7.27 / 7.54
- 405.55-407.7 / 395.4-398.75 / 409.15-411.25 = -0.34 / 6.75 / 8.37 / 7.4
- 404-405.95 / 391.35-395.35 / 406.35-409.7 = 0.02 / 5.91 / 7.4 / 7.88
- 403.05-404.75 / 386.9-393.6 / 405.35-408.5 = 0.12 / 6.71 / 7.21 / 8.01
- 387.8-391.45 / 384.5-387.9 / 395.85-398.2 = 0.83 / 8.81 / 6.33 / 6.89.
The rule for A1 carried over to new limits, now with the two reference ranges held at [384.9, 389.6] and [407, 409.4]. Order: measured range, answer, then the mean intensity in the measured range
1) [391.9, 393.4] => 0.47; 5.52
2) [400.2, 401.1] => 0.06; 7.33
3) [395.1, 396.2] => 0.21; 6.44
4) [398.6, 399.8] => 0.13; 7.04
